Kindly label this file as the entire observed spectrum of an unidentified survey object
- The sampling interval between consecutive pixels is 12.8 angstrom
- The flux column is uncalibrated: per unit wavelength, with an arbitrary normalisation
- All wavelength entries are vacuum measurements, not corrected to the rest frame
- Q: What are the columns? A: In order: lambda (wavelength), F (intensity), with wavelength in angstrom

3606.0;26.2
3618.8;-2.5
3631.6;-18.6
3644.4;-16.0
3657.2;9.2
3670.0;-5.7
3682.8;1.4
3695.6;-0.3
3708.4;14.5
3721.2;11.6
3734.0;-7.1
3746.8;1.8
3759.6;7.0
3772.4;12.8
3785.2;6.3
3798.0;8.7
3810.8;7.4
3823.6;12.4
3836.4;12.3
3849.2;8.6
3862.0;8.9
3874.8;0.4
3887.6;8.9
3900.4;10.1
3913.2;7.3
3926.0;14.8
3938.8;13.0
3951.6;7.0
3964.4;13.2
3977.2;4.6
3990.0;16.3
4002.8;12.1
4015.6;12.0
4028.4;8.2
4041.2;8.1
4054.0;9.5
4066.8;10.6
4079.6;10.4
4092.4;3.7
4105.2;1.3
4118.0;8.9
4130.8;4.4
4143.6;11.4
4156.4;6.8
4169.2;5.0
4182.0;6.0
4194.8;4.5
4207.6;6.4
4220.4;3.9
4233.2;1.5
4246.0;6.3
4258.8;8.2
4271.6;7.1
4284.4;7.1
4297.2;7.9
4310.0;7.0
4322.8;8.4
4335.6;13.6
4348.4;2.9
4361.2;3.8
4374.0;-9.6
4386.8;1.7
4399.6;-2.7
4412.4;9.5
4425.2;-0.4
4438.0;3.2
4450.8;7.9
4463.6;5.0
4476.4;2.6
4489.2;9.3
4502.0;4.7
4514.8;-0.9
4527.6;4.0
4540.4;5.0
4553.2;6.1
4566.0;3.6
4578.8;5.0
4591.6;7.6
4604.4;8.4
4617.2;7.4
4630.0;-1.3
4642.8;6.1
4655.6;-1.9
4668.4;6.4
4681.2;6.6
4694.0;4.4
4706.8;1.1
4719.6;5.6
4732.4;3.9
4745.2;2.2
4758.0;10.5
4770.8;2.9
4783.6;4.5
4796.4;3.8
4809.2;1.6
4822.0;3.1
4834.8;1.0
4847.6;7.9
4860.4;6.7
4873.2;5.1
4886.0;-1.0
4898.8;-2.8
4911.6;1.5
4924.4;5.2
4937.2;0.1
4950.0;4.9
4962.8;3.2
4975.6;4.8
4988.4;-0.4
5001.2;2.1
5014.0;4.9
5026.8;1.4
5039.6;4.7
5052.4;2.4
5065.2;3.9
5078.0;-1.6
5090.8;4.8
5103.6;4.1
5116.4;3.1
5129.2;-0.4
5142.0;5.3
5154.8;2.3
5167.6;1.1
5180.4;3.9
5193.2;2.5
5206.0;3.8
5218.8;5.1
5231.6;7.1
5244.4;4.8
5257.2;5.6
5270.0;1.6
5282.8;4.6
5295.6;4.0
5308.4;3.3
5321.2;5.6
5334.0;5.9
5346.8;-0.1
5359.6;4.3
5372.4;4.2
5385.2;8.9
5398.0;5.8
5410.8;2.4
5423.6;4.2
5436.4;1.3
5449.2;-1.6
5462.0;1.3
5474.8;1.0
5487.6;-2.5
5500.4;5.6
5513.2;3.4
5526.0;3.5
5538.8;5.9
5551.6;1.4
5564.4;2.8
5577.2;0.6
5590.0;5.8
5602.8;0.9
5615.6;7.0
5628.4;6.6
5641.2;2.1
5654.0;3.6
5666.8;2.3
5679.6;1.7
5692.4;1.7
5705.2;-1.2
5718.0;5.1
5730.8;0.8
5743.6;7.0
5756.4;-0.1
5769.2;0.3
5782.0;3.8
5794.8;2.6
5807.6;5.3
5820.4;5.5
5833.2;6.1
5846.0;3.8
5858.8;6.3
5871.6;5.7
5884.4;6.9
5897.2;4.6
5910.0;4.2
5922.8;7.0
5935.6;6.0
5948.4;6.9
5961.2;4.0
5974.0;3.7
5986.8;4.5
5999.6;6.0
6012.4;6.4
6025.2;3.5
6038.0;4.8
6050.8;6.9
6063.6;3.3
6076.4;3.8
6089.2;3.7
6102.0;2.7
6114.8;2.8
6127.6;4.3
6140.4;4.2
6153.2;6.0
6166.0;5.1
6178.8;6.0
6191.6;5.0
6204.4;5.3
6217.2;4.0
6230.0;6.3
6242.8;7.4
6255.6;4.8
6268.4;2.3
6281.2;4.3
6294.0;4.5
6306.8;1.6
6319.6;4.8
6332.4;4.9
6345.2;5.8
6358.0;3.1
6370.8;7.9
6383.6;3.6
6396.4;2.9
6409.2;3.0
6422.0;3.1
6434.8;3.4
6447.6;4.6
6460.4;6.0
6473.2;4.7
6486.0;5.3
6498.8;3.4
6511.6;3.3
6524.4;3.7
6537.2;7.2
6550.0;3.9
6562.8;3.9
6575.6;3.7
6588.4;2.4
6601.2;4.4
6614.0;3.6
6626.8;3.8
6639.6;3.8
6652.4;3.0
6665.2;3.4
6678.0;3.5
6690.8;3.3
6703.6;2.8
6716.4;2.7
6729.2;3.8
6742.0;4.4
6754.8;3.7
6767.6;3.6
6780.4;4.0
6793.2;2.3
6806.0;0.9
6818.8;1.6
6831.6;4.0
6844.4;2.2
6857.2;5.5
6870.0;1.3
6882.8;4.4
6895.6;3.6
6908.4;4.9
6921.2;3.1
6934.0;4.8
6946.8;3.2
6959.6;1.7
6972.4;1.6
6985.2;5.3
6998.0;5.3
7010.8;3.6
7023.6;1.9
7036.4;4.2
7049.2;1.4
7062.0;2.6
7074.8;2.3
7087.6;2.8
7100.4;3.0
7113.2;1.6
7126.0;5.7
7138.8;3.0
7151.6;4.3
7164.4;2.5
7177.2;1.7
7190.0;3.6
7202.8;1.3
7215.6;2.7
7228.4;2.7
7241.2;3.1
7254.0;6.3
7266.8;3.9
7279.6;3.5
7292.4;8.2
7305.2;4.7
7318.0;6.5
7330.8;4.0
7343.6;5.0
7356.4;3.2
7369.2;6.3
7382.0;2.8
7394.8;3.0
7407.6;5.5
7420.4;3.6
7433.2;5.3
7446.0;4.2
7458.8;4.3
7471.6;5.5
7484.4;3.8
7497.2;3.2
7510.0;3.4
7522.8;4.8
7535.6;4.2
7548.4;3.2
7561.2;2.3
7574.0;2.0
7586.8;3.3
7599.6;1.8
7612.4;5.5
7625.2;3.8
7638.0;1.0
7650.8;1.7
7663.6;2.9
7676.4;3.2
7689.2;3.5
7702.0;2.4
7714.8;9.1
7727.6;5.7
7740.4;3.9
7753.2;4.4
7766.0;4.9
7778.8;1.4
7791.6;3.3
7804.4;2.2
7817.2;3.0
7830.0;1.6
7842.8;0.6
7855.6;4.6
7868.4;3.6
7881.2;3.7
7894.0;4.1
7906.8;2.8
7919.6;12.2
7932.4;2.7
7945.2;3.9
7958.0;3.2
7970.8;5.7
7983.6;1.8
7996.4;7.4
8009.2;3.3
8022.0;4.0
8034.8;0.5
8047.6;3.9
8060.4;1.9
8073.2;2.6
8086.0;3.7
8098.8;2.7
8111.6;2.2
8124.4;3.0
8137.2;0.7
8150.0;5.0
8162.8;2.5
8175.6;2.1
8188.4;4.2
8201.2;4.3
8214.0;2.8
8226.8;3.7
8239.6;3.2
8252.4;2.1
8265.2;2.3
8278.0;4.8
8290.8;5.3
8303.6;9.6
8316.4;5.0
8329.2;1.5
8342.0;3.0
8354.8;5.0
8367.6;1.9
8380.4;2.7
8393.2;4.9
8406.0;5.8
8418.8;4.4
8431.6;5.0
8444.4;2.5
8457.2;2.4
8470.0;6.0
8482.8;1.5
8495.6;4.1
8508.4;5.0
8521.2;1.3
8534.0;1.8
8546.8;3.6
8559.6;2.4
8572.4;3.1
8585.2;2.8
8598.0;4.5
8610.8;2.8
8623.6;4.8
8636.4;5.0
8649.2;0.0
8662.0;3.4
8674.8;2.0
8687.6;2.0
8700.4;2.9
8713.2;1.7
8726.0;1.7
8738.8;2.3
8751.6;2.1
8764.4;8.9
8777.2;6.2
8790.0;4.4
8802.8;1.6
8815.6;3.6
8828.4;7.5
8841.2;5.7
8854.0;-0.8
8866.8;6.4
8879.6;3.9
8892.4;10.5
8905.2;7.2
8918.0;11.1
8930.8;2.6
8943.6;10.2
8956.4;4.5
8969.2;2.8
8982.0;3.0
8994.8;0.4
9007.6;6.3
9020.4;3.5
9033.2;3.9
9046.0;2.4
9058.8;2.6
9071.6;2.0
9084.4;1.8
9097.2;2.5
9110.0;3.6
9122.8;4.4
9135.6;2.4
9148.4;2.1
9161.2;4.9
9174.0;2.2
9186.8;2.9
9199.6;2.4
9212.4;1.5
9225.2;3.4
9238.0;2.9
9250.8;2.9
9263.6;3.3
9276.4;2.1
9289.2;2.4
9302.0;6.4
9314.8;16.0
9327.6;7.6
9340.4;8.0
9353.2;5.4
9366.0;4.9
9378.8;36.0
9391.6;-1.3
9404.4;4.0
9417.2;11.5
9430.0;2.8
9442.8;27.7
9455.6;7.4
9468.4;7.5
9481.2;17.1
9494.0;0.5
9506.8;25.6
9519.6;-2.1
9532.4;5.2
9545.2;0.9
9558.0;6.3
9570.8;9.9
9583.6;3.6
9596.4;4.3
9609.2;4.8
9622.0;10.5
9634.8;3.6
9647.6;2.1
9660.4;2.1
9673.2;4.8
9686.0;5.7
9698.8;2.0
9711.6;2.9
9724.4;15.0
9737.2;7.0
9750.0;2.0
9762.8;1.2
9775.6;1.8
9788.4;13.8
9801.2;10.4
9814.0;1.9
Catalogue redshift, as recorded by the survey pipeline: 1.50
